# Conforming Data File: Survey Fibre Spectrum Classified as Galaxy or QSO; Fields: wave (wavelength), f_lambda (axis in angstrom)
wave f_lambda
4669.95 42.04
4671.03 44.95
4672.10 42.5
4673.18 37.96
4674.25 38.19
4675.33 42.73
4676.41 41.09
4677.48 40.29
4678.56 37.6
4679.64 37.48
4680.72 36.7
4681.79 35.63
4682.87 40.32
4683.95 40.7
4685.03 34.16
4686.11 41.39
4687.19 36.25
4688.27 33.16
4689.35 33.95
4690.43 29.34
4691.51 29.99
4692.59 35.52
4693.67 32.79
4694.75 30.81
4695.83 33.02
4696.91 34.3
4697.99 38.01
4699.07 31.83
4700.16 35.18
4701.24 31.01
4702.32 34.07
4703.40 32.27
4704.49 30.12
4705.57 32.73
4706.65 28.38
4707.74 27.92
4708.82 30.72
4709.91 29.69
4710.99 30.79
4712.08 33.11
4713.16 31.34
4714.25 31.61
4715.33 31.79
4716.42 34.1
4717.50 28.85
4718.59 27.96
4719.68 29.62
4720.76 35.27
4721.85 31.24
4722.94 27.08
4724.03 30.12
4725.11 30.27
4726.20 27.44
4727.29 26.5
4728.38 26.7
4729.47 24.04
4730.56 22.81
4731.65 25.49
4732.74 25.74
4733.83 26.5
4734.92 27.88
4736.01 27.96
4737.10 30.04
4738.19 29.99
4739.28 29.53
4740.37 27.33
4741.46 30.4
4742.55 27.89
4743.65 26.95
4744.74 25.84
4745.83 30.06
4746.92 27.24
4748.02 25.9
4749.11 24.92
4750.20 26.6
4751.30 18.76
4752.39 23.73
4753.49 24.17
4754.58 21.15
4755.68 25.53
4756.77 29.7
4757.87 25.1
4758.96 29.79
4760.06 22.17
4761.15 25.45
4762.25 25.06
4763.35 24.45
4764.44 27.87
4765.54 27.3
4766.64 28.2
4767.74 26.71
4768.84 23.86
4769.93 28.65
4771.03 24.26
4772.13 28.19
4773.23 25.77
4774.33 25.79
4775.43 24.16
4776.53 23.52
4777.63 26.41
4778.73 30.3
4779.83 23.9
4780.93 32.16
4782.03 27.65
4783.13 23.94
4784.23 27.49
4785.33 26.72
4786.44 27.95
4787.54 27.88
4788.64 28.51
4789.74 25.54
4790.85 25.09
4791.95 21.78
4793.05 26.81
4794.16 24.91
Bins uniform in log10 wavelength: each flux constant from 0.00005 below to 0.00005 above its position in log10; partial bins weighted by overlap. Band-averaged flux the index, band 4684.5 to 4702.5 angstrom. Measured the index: 33.8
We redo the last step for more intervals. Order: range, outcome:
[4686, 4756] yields 29.5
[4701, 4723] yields 31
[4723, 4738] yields 27.1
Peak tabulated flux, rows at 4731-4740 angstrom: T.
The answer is 30.04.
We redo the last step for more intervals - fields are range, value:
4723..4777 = 30.4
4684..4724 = 41.39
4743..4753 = 30.06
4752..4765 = 29.79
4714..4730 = 35.27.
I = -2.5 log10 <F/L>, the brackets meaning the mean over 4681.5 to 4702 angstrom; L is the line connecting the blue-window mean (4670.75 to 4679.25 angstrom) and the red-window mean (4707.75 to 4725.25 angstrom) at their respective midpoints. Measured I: 0.06 mag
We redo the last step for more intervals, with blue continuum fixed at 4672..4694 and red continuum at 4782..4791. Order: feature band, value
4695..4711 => 0.10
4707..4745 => 0.14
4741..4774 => 0.14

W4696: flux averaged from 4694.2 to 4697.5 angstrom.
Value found 32.8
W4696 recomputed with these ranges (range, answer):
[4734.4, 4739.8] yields 29.1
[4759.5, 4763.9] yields 24.3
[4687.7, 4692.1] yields 31.7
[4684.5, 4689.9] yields 35.8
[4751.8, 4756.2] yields 23.6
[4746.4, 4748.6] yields 26.5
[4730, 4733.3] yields 24.7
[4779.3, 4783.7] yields 27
